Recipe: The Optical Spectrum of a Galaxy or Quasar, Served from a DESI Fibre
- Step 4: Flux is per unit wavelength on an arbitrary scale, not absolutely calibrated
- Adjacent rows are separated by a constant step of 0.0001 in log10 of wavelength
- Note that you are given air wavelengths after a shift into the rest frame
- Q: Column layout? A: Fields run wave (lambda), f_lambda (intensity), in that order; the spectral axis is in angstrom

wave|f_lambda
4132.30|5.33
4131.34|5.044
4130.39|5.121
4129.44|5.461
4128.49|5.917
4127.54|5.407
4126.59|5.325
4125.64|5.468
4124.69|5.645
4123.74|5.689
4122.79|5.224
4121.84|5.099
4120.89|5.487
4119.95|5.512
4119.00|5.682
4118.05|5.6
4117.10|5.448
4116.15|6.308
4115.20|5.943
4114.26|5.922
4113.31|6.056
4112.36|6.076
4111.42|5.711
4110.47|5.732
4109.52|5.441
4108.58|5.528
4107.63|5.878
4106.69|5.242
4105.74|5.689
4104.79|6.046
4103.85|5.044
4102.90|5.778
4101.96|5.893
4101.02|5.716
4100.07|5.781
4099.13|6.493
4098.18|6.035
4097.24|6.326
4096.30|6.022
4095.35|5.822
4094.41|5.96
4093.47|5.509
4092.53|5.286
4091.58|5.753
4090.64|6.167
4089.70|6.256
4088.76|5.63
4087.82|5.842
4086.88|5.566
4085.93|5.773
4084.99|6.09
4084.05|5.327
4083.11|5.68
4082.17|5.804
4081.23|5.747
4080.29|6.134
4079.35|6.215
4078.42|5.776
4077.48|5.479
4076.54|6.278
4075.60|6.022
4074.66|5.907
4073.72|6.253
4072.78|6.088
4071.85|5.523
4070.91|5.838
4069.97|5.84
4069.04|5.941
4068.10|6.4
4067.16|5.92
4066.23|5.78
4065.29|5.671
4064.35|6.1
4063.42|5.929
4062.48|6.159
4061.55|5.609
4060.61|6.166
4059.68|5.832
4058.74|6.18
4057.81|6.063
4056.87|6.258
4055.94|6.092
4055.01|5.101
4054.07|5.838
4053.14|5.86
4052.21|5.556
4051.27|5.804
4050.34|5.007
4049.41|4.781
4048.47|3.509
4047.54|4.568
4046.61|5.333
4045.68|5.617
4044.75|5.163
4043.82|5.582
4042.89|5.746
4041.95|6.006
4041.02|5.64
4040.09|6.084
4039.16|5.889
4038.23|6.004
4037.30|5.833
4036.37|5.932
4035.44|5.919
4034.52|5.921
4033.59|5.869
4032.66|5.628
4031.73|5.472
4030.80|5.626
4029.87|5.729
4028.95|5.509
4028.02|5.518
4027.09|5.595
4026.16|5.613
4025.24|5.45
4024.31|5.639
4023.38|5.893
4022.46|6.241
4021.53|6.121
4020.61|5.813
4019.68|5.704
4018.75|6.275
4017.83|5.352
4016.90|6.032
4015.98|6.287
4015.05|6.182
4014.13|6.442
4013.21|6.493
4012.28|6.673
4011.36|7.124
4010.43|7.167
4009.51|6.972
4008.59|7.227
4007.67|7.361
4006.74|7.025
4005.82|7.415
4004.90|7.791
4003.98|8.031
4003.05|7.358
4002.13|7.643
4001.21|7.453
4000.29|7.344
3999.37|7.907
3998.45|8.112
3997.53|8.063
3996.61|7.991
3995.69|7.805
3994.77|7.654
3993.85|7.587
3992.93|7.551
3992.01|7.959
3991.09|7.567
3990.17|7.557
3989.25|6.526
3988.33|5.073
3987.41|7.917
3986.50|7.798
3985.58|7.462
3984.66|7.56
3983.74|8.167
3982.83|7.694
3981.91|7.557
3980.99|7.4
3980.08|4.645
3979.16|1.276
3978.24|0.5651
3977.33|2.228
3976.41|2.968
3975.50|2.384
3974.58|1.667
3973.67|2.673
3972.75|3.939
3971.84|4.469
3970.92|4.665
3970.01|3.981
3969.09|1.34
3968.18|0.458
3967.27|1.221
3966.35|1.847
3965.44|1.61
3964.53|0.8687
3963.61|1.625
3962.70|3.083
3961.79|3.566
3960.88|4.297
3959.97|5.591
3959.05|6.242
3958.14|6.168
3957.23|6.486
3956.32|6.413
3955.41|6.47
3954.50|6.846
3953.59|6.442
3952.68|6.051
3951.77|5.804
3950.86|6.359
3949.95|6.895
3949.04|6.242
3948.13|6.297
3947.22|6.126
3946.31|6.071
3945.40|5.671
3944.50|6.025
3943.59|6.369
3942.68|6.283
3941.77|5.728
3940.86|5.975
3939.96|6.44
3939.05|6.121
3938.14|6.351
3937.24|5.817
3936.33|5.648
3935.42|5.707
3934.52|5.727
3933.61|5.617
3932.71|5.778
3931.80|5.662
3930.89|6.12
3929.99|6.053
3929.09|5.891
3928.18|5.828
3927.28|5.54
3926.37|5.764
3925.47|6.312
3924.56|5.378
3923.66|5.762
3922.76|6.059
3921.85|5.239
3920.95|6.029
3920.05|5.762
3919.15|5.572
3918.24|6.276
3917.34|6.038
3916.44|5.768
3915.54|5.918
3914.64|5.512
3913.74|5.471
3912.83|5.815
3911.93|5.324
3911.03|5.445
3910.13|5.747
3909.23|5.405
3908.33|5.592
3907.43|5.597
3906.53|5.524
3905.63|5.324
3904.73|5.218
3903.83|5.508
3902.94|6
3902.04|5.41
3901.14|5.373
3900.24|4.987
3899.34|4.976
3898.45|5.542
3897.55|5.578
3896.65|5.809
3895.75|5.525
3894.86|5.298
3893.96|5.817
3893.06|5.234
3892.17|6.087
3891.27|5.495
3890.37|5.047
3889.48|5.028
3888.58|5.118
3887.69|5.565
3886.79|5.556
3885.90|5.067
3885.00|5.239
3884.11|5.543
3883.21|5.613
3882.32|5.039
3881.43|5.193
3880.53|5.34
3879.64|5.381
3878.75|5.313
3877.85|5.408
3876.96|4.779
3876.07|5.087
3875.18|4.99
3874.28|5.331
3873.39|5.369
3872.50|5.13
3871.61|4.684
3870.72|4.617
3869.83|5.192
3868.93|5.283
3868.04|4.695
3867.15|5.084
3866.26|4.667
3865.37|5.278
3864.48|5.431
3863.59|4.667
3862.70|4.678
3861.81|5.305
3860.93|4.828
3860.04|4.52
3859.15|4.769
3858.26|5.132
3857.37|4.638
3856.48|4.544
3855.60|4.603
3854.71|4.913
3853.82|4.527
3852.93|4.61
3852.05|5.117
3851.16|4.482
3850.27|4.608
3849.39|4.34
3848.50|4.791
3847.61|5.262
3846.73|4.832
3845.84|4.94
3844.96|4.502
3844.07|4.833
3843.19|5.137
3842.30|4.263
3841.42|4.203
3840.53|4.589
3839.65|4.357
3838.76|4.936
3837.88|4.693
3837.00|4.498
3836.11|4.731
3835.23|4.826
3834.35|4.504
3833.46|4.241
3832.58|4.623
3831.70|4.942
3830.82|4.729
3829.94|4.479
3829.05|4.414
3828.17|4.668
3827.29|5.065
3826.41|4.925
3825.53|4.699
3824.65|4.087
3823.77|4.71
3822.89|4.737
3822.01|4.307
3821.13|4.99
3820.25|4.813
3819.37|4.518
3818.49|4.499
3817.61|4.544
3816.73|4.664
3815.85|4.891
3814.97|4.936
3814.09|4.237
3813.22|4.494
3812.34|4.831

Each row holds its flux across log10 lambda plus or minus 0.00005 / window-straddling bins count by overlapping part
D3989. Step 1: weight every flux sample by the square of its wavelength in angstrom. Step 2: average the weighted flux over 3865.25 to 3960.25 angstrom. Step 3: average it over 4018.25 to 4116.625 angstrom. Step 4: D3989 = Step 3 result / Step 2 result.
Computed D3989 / 1.10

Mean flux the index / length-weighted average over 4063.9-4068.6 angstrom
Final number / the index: 5.96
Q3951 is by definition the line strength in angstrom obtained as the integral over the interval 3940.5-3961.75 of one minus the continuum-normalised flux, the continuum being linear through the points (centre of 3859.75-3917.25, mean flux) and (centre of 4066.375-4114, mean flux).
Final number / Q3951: -2.3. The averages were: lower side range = 5.31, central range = 6.07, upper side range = 5.85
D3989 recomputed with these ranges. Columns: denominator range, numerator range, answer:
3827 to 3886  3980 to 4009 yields 1.65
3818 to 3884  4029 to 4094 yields 1.33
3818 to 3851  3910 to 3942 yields 1.31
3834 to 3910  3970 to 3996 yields 1.17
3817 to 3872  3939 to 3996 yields 1.18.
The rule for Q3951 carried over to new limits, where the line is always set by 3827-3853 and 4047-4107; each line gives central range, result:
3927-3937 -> -1.3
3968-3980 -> 6.1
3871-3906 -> -3.1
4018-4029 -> -0.5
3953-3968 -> 2.8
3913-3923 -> -1.5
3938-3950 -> -2.3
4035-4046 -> -0.4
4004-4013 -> -2.9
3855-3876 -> -0.6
